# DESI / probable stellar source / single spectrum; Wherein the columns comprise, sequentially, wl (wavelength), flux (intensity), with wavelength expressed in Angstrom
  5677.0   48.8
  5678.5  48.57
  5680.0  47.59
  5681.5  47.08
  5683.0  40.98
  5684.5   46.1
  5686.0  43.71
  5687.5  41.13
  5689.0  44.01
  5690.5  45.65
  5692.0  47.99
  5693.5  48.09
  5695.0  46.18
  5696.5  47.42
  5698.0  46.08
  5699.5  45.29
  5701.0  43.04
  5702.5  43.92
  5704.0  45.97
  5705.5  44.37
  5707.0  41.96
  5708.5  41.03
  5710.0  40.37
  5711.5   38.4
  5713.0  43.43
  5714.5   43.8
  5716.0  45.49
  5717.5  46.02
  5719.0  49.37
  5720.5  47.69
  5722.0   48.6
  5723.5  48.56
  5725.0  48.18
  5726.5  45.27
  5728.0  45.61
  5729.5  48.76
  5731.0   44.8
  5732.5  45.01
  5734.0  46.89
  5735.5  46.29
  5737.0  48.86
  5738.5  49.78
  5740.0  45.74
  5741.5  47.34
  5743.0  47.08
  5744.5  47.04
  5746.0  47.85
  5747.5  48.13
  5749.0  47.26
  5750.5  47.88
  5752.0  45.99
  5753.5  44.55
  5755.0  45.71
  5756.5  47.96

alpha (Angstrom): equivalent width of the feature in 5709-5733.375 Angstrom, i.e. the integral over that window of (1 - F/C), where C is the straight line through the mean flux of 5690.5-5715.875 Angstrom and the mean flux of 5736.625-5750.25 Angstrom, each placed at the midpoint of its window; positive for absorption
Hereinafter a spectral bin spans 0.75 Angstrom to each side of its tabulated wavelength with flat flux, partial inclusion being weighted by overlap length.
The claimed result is 0.1 Angstrom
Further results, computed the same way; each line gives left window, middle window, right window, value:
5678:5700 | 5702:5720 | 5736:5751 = 1.07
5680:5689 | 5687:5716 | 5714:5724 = 0.89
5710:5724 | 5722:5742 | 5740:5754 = -0.38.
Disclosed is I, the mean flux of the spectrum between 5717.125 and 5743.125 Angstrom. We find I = 47.2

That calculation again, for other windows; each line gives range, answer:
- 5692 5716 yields 44.1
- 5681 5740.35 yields 45.4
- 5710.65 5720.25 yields 44.5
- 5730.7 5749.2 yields 47.1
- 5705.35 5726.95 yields 44.8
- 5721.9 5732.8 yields 46.8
